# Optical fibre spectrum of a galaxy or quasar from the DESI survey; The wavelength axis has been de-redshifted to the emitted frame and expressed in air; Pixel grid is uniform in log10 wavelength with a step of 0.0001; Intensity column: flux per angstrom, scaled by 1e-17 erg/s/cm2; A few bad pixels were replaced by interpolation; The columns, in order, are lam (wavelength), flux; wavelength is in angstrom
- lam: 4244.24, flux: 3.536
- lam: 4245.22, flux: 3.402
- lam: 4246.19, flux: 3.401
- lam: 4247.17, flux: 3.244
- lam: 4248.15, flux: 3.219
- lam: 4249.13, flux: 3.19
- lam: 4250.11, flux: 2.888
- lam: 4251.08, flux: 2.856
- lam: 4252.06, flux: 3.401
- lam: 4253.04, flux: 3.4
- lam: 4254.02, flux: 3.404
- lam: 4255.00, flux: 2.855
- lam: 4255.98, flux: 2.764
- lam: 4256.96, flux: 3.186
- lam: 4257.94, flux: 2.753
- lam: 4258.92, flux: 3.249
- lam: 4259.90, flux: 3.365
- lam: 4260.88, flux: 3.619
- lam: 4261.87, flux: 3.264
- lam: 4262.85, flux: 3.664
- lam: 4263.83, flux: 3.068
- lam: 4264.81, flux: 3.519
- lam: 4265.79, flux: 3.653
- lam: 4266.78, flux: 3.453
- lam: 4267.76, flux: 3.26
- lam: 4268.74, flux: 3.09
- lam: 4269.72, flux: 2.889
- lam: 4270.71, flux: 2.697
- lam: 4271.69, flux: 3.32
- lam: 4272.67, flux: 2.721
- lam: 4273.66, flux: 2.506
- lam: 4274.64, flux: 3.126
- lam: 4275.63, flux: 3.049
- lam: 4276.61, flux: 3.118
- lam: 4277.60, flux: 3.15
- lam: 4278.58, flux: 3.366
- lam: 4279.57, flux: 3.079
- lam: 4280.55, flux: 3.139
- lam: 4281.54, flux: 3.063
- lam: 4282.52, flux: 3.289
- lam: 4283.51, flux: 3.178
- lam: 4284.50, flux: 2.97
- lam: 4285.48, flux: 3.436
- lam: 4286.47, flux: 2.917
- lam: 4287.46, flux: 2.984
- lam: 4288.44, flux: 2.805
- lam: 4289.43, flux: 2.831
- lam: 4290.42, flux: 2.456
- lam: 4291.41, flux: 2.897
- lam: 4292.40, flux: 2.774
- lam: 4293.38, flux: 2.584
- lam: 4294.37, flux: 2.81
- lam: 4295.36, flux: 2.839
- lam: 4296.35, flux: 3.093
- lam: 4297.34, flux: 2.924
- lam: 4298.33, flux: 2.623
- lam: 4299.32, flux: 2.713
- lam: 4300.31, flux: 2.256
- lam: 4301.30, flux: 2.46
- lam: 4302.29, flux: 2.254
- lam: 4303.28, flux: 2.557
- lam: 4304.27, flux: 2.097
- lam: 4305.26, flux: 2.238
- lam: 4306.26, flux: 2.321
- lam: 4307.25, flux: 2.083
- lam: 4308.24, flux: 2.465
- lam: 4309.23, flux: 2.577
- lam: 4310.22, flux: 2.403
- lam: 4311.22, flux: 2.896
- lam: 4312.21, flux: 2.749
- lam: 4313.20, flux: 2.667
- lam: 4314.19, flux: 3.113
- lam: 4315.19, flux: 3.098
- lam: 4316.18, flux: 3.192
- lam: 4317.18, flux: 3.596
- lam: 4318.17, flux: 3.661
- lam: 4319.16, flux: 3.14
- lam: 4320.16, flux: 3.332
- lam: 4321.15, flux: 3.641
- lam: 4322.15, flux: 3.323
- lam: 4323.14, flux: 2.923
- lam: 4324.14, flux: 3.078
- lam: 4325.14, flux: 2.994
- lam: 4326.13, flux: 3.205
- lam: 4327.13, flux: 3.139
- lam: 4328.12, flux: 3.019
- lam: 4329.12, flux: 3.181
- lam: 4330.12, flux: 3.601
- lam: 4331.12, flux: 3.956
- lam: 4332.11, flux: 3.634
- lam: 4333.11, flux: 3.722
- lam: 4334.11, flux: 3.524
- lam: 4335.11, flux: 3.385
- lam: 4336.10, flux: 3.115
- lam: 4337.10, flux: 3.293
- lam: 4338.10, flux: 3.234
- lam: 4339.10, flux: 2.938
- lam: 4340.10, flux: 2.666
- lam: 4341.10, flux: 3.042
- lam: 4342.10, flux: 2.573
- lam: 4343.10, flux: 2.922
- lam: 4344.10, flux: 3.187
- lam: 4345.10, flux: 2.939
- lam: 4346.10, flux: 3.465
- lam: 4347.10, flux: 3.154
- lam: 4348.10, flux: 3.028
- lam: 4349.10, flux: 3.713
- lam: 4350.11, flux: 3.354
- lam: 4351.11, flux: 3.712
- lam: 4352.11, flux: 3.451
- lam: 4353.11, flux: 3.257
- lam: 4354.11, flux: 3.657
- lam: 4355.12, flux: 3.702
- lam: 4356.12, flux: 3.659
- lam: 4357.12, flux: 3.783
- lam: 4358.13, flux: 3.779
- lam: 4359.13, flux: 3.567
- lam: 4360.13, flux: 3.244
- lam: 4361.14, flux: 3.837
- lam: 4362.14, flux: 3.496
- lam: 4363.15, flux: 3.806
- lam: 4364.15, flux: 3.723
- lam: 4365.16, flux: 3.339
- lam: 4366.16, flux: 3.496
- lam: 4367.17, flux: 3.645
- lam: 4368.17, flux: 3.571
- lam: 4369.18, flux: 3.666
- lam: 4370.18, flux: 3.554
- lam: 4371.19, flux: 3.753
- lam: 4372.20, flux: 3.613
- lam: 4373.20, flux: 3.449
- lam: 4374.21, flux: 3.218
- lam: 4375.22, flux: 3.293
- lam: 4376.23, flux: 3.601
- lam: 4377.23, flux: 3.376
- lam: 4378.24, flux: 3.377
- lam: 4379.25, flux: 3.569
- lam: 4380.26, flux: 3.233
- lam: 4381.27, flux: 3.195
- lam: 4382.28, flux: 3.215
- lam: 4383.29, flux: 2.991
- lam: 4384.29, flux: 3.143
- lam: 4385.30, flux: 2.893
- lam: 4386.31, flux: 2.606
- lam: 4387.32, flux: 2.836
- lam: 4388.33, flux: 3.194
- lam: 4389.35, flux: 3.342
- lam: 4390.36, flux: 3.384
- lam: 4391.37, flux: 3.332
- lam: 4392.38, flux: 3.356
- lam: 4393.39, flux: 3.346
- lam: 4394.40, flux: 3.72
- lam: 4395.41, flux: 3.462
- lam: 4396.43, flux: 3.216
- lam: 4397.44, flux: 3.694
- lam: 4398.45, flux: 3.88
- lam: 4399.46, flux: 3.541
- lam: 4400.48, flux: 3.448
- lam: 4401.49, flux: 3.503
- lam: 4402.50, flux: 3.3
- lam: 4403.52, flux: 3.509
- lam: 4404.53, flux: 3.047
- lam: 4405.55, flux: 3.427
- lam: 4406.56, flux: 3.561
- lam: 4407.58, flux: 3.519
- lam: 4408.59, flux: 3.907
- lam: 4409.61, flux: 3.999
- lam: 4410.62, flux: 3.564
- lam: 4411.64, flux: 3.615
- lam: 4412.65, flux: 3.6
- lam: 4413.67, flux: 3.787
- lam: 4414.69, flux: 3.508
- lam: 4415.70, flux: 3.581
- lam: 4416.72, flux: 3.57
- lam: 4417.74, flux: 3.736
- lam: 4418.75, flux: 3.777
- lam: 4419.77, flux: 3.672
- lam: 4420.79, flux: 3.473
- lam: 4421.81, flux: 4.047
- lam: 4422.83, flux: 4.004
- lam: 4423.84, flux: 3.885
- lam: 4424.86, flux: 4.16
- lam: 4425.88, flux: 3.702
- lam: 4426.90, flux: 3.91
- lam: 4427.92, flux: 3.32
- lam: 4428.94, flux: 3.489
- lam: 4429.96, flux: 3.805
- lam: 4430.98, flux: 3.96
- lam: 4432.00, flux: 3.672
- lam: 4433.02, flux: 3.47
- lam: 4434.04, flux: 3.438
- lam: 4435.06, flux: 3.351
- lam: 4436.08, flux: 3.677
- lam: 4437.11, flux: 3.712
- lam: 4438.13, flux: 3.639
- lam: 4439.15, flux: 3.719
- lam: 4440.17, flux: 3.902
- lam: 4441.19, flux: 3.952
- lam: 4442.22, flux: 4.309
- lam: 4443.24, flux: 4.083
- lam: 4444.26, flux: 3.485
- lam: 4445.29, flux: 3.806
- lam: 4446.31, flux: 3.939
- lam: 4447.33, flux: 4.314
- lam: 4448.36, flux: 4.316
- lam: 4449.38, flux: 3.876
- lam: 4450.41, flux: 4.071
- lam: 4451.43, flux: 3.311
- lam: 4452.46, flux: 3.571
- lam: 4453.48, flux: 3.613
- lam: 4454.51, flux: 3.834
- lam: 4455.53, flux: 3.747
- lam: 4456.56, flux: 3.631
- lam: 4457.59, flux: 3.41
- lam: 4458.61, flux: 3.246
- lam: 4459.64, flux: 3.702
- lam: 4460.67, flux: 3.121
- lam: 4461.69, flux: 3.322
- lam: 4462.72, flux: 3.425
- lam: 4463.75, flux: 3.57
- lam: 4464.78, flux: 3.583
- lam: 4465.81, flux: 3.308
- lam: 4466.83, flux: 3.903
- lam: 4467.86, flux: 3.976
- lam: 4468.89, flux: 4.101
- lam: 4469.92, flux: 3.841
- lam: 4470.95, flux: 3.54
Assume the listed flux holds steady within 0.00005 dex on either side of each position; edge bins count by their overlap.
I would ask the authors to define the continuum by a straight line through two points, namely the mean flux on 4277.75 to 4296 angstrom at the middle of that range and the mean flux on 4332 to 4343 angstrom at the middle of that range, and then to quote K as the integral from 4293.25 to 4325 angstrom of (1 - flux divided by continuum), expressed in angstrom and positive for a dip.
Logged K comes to 2.6 angstrom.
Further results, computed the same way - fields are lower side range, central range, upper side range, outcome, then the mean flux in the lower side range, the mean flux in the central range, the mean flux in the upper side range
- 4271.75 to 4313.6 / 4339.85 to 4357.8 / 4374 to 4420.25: -1.0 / 2.78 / 3.31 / 3.43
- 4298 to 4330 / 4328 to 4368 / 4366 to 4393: -3.9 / 2.85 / 3.4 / 3.33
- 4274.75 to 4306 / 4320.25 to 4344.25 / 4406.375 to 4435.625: -0.9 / 2.84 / 3.22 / 3.69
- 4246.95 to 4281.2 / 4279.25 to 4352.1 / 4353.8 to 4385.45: 6.9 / 3.16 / 3.01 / 3.49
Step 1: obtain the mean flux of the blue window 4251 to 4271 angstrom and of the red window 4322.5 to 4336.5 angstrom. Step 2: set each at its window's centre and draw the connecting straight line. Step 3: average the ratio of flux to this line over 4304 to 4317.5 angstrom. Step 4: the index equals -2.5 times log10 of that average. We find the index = 0.23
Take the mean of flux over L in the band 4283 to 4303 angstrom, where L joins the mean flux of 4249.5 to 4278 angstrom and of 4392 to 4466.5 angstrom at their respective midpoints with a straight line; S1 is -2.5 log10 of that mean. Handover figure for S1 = 0.16 mag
